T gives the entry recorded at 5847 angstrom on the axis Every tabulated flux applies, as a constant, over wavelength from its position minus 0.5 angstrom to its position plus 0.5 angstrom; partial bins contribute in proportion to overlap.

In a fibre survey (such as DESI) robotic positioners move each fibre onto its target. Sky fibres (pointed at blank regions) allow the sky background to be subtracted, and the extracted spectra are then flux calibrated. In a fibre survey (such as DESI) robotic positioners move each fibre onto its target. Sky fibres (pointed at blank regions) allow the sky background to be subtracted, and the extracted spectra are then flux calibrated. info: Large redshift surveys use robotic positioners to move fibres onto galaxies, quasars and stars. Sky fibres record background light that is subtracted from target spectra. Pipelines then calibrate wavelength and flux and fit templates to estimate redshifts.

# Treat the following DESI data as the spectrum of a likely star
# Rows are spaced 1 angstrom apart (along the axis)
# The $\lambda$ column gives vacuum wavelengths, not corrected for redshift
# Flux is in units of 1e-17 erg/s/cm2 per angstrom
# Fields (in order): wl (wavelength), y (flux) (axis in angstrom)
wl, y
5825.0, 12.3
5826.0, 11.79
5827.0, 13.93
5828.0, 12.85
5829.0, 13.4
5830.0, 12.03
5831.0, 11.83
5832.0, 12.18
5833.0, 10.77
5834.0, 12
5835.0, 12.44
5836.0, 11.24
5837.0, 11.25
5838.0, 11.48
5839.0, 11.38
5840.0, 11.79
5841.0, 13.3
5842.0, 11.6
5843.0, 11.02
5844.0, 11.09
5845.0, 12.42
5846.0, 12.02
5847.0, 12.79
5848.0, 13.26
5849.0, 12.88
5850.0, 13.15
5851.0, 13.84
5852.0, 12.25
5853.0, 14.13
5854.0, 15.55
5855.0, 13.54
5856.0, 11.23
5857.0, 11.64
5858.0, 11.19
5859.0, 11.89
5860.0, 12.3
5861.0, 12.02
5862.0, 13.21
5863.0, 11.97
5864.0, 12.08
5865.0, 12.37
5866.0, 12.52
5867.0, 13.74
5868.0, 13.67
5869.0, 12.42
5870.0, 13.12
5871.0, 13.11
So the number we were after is 12.79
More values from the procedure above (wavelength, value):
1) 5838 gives 11.48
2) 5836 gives 11.24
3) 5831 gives 11.83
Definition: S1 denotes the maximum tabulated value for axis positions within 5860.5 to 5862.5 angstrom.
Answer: 13.21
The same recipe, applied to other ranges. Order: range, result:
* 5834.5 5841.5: 13.3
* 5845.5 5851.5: 13.84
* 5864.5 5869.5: 13.74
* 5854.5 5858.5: 13.54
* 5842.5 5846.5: 12.42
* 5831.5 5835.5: 12.44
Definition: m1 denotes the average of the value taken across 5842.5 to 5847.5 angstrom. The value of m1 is 11.9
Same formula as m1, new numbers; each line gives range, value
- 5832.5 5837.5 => 11.5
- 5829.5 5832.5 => 12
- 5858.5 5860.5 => 12.1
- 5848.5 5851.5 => 13.3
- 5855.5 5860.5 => 11.7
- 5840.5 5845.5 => 11.9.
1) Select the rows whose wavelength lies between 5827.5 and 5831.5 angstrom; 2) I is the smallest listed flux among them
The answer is 11.83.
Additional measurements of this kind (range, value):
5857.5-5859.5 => 11.19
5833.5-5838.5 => 11.24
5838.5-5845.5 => 11.02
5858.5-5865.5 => 11.89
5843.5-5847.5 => 11.09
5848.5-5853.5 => 12.25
